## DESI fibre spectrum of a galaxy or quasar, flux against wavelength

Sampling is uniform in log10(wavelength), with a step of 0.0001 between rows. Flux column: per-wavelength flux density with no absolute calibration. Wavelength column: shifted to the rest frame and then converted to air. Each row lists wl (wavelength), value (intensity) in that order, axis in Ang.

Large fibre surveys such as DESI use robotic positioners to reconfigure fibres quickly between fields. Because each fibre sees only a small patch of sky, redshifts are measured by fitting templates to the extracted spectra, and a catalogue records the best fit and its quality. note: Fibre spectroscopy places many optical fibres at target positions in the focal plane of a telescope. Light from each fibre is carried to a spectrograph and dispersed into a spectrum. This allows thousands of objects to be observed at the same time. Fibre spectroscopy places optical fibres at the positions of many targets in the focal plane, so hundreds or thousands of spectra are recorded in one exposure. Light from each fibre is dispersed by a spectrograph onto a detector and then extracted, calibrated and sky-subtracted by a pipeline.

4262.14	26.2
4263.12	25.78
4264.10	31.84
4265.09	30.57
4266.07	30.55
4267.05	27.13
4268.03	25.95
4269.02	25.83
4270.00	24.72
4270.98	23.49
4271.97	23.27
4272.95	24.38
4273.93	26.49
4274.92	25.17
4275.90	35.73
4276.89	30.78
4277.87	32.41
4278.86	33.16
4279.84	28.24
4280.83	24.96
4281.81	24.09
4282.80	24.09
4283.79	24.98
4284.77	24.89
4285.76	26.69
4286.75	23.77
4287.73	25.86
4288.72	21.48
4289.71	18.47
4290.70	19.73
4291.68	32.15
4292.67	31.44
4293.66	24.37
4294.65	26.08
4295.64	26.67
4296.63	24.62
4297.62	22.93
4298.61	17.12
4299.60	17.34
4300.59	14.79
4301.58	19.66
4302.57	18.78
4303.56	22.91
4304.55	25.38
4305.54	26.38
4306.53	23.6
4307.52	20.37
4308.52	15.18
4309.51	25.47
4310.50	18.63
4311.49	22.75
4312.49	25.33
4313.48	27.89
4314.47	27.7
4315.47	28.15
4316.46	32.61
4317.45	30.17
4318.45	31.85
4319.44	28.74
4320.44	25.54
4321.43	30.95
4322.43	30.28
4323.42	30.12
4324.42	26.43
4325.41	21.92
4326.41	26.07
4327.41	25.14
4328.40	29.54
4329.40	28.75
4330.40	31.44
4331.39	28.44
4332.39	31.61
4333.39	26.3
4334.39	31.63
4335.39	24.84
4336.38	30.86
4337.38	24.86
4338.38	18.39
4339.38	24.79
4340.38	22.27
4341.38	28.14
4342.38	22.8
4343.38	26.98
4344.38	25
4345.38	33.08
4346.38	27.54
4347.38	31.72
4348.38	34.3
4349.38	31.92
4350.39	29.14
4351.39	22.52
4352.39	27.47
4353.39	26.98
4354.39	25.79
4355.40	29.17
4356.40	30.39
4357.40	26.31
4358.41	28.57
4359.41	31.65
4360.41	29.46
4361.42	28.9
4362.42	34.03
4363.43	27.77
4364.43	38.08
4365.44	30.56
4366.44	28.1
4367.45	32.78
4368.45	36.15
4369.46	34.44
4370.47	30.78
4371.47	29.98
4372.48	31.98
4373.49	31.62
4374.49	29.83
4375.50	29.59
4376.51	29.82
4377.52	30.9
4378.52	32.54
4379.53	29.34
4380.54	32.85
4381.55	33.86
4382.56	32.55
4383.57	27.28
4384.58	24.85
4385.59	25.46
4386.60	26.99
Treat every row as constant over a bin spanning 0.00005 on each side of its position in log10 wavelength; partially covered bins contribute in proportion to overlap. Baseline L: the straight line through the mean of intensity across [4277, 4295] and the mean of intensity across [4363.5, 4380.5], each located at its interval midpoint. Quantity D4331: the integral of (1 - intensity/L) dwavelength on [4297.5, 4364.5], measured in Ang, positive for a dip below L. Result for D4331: 5.57 Ang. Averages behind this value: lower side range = 26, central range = 26.6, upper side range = 31.6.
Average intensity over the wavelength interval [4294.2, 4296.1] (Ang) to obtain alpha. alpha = 26.4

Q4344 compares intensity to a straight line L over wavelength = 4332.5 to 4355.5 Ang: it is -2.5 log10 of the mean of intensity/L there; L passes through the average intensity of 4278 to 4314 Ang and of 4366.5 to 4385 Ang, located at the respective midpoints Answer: 0.04 mag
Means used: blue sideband 23.7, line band 27.3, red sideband 31.1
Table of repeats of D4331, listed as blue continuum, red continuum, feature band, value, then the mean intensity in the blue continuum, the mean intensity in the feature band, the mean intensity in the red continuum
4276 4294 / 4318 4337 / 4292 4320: 3.3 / 26.4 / 24.2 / 28.4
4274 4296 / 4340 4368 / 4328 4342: 0.6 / 26.6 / 27.2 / 29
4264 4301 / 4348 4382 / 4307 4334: 0.9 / 25.6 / 27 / 30.5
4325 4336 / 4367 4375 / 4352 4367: 0.7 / 27.9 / 29.6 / 32.2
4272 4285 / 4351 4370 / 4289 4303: 2.8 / 27.6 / 22.4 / 30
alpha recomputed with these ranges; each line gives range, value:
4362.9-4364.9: 32.8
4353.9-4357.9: 27.9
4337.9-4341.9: 23.4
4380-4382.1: 33.2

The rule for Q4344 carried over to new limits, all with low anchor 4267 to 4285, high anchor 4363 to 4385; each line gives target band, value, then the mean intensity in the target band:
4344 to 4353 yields 0.03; 29.2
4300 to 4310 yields 0.31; 21.2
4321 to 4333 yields 0.03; 28.4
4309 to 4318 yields 0.08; 26.5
